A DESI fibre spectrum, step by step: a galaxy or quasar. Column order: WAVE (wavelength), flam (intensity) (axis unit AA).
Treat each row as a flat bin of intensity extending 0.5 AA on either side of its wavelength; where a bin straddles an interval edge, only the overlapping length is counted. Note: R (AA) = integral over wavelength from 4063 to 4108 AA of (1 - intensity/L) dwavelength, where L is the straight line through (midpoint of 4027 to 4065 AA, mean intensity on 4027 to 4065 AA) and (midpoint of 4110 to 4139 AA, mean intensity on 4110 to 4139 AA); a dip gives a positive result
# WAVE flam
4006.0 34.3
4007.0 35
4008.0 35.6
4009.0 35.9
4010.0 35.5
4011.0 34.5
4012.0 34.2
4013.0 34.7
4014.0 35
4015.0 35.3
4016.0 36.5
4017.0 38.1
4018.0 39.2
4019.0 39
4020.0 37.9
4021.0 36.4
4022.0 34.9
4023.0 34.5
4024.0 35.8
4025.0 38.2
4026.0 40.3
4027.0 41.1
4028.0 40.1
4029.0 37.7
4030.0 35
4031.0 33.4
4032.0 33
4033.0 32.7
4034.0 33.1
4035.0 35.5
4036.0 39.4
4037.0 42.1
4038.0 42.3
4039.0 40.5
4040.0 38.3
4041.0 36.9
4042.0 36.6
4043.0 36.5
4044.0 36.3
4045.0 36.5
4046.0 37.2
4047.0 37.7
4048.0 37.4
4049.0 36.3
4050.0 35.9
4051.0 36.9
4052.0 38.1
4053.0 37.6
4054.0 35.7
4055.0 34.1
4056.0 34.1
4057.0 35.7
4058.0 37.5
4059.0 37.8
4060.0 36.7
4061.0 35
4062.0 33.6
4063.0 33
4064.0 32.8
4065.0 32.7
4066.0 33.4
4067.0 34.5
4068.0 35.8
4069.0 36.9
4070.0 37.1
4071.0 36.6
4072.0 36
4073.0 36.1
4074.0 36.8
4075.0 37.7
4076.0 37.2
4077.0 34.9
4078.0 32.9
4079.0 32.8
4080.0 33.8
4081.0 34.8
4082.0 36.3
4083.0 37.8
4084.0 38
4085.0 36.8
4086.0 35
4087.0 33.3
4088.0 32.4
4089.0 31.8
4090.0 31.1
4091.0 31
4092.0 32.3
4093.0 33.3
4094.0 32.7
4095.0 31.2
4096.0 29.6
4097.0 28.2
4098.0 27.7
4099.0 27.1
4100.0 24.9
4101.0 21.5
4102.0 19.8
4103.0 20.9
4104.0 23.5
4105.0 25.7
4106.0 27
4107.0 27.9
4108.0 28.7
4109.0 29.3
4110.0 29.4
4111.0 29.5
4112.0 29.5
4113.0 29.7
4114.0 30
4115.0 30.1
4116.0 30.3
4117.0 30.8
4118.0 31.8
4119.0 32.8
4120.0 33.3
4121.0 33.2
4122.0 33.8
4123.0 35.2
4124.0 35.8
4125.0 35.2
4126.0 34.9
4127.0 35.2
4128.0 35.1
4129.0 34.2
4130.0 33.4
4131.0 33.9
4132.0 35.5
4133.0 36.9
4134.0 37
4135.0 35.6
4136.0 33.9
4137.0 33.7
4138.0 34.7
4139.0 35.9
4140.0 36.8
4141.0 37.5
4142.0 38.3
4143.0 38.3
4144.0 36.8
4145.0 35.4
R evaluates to 3.8 AA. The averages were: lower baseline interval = 36.5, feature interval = 32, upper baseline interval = 33.4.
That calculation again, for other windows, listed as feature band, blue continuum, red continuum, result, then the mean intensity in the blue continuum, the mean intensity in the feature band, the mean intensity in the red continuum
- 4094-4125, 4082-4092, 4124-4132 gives 4.8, 34.1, 29.1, 34.7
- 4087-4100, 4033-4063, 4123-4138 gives 1.9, 36.8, 30.6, 35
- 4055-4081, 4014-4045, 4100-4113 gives -3.0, 37.2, 35.2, 26.2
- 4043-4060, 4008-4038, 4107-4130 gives -0.6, 36.6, 36.6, 32.1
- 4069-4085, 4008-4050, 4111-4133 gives -0.5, 36.8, 36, 33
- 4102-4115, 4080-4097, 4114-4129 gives 2.3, 33.4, 27.4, 33.3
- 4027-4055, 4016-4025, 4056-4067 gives -0.9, 37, 37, 34.8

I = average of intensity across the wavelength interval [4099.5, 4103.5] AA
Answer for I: 21.8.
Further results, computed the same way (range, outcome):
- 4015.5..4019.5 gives 38.2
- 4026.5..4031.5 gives 37.5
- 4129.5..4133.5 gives 34.9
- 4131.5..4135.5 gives 36.2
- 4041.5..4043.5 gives 36.5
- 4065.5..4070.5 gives 35.5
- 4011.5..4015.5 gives 34.8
